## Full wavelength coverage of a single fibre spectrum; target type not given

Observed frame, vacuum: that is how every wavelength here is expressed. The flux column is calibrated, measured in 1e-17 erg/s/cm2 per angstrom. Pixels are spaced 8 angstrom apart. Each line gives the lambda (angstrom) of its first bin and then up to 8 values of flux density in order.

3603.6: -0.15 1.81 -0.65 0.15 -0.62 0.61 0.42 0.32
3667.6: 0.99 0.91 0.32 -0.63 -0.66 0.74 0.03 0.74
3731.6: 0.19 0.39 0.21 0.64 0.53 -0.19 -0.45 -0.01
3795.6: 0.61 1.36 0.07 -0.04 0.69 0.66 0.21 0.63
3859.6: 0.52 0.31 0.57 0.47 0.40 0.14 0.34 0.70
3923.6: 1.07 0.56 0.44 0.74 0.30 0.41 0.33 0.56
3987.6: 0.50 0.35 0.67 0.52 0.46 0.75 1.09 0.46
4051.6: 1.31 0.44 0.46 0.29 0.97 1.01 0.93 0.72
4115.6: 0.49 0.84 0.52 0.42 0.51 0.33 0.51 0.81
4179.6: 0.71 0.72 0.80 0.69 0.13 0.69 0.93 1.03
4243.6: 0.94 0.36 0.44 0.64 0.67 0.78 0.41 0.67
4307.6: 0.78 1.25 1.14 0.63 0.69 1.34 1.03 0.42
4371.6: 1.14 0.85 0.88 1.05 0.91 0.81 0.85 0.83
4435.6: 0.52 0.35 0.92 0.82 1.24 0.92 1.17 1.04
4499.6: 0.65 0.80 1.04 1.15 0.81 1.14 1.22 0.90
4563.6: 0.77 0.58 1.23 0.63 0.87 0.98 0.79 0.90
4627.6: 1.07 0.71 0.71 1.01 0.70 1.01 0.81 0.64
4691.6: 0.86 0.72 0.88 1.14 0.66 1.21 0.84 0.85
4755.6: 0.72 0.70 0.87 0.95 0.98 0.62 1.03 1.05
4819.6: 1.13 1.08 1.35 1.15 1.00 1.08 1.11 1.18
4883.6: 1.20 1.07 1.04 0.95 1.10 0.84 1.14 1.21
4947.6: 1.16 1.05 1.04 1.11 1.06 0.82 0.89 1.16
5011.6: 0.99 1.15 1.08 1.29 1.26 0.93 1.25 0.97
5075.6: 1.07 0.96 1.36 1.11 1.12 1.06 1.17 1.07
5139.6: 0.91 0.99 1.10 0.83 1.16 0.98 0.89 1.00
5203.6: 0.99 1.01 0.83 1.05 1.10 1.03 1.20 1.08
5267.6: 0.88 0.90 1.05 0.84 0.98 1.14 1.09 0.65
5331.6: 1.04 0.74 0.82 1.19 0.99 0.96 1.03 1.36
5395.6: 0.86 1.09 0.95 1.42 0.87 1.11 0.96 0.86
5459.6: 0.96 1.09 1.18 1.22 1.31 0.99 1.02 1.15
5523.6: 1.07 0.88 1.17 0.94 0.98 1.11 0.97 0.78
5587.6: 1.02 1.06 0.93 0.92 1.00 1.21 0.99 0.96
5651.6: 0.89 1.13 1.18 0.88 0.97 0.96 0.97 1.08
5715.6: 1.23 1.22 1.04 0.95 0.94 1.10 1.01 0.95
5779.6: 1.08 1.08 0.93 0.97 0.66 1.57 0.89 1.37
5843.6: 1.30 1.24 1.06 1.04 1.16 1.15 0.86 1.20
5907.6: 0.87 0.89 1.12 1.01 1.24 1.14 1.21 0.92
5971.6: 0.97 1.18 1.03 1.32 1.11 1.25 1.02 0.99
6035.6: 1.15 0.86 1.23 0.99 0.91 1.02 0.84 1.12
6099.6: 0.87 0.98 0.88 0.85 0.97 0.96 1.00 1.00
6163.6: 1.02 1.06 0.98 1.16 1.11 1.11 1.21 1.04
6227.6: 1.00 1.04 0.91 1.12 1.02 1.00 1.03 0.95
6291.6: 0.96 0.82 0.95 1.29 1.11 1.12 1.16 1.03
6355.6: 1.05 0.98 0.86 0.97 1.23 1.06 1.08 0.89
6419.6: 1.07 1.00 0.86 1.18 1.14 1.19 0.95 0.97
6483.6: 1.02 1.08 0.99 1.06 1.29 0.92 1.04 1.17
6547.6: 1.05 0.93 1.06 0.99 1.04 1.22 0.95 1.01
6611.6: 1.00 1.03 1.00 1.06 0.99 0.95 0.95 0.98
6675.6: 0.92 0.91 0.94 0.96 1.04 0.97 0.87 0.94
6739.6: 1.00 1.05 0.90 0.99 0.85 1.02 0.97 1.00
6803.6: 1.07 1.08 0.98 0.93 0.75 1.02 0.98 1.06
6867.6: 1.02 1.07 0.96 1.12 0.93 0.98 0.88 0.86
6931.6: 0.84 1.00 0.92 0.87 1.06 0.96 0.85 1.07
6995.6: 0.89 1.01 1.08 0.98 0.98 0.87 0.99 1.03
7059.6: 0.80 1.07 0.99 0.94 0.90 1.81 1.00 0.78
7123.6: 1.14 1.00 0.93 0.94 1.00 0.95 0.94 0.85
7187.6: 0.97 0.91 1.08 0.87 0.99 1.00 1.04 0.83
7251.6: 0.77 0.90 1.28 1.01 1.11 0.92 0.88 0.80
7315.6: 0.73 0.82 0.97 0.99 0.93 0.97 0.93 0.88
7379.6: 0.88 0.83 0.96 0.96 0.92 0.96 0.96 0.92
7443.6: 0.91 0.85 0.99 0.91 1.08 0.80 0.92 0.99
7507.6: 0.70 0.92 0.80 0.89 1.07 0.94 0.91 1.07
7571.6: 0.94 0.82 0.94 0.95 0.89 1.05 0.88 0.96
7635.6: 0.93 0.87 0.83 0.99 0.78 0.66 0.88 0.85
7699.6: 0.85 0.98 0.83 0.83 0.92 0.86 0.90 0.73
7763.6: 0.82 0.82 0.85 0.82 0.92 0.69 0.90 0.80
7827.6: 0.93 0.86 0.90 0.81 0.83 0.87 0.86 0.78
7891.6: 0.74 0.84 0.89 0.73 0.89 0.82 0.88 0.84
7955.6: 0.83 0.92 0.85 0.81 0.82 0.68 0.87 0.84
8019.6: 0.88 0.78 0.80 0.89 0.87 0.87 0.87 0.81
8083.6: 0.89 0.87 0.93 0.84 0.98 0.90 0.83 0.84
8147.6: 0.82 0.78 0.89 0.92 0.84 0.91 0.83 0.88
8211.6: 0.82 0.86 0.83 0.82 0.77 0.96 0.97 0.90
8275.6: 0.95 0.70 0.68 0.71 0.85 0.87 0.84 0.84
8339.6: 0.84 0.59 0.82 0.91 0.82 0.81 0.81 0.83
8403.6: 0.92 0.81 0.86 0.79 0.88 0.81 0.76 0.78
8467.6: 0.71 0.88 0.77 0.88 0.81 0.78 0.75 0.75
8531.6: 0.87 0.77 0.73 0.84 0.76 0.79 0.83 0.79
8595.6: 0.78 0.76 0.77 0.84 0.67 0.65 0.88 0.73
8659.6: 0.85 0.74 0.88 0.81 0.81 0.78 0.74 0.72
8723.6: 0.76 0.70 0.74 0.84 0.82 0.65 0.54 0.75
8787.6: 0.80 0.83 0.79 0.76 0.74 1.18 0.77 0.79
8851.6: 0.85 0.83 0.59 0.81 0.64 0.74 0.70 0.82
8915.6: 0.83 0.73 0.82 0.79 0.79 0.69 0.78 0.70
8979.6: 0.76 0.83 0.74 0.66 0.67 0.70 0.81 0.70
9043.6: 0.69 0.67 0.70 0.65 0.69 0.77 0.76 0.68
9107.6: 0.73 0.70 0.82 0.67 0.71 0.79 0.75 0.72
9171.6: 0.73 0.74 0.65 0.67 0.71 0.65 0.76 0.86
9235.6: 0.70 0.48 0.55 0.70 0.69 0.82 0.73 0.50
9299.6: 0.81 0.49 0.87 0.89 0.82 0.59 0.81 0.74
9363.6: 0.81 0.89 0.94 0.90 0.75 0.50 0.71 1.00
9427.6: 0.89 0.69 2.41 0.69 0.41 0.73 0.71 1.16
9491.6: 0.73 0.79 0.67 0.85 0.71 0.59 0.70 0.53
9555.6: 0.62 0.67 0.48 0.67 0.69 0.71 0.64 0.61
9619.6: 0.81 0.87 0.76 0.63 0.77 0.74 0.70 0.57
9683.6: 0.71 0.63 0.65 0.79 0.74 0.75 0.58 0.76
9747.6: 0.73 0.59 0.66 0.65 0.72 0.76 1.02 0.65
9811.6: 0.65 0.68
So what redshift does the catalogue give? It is 0.082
